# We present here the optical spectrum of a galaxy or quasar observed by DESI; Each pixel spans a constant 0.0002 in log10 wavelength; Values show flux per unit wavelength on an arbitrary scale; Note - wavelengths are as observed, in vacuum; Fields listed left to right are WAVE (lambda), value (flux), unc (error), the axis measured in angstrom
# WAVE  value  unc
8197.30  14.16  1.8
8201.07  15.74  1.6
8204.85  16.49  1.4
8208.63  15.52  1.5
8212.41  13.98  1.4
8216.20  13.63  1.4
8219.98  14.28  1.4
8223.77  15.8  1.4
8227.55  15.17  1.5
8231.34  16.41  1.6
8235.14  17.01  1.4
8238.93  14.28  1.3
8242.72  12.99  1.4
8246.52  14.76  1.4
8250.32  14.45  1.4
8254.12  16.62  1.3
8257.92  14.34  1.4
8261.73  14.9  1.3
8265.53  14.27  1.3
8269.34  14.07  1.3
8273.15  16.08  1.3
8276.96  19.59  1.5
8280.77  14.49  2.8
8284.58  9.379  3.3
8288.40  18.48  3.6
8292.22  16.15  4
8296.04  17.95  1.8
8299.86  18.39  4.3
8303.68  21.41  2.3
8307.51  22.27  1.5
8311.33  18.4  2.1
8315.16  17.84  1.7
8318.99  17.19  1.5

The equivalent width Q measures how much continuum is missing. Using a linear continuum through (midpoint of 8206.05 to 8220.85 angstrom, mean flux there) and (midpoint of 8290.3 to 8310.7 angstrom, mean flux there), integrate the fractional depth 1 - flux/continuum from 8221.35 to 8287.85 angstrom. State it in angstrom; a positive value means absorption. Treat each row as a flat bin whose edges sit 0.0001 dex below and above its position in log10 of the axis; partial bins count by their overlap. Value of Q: 6.26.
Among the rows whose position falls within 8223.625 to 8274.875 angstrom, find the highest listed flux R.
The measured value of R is 17.01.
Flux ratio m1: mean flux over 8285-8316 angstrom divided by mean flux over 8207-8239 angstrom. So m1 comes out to 1.2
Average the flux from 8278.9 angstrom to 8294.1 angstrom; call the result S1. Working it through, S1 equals 14.6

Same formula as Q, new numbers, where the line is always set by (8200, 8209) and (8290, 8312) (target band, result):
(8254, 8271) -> 3.0 angstrom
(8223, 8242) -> 1.5 angstrom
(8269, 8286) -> 3.2 angstrom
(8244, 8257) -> 1.8 angstrom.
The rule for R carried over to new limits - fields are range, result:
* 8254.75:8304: 21.41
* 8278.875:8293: 18.48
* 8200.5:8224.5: 16.49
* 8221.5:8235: 16.41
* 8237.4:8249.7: 14.76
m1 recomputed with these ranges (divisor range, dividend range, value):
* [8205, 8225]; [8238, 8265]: 0.99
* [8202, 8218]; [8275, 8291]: 1.04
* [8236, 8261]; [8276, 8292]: 1.04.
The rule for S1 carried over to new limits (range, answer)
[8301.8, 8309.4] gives 21.8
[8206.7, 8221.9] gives 14.4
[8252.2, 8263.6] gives 15.3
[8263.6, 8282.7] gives 15.7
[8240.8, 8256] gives 14.7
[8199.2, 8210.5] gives 15.9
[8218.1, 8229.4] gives 15.1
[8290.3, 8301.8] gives 17.5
